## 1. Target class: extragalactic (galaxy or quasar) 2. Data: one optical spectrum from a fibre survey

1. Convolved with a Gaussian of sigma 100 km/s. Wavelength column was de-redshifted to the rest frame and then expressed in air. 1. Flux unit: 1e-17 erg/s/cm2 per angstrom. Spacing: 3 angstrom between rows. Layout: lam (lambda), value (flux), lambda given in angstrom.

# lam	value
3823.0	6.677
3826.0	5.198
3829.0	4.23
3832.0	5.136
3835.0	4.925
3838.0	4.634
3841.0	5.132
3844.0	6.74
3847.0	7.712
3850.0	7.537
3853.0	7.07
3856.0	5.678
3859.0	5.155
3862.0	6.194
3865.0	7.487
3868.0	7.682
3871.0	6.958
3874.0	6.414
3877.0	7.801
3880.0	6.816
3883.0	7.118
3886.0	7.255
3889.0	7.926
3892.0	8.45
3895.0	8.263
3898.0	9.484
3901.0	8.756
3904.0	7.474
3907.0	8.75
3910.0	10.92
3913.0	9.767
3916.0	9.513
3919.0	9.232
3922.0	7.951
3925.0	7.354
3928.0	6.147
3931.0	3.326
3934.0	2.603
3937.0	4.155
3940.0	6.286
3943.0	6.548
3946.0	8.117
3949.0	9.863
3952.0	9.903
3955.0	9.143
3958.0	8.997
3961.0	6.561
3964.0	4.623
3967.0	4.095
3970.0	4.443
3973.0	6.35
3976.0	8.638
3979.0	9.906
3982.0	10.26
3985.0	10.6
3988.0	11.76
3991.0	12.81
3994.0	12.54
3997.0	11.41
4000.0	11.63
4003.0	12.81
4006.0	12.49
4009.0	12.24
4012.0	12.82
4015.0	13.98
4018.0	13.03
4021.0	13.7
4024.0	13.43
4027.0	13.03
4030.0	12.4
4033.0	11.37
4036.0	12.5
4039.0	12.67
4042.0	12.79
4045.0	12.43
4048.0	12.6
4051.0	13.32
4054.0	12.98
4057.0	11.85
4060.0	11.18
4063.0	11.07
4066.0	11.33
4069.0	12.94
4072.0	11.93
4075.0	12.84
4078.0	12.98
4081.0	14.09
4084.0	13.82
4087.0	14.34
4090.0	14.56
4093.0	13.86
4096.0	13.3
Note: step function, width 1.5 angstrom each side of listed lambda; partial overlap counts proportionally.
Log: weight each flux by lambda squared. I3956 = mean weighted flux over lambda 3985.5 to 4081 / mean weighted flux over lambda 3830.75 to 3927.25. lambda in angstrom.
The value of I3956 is 1.8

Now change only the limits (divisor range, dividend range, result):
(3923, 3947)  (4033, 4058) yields 2.39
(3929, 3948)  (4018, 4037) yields 2.51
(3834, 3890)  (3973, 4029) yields 1.92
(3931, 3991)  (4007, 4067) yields 1.72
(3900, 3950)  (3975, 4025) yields 1.69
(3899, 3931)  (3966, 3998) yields 1.17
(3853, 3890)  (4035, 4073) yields 1.96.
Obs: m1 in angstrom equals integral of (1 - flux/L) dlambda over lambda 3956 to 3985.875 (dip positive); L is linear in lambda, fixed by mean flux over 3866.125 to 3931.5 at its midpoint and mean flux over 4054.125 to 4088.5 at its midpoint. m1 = 7.6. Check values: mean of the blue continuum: 7.95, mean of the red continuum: 12.6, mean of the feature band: 7.41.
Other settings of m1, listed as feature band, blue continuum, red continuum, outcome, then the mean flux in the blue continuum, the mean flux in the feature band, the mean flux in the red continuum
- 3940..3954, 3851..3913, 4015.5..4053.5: 2.1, 7.64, 8.38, 12.8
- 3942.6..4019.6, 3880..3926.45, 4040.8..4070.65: 4.5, 8.49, 9.88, 12.2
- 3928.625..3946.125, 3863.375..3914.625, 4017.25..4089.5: 8.3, 8.08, 4.99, 12.7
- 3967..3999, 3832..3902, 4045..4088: 2.1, 6.96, 9.63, 12.6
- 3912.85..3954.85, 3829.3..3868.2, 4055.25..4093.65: 7.1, 6.13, 7.18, 12.8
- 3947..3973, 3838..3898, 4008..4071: 7.2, 7.02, 7.17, 12.6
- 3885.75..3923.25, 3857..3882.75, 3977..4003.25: -3.1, 6.81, 8.8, 11.4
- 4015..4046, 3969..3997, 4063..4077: -4.7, 9.89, 12.8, 12.2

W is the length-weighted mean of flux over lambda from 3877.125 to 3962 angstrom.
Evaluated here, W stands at 7.75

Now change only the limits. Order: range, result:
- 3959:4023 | 10.3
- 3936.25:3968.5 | 7.19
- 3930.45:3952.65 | 6.34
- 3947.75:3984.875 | 7.82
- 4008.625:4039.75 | 12.9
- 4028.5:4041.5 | 12.3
